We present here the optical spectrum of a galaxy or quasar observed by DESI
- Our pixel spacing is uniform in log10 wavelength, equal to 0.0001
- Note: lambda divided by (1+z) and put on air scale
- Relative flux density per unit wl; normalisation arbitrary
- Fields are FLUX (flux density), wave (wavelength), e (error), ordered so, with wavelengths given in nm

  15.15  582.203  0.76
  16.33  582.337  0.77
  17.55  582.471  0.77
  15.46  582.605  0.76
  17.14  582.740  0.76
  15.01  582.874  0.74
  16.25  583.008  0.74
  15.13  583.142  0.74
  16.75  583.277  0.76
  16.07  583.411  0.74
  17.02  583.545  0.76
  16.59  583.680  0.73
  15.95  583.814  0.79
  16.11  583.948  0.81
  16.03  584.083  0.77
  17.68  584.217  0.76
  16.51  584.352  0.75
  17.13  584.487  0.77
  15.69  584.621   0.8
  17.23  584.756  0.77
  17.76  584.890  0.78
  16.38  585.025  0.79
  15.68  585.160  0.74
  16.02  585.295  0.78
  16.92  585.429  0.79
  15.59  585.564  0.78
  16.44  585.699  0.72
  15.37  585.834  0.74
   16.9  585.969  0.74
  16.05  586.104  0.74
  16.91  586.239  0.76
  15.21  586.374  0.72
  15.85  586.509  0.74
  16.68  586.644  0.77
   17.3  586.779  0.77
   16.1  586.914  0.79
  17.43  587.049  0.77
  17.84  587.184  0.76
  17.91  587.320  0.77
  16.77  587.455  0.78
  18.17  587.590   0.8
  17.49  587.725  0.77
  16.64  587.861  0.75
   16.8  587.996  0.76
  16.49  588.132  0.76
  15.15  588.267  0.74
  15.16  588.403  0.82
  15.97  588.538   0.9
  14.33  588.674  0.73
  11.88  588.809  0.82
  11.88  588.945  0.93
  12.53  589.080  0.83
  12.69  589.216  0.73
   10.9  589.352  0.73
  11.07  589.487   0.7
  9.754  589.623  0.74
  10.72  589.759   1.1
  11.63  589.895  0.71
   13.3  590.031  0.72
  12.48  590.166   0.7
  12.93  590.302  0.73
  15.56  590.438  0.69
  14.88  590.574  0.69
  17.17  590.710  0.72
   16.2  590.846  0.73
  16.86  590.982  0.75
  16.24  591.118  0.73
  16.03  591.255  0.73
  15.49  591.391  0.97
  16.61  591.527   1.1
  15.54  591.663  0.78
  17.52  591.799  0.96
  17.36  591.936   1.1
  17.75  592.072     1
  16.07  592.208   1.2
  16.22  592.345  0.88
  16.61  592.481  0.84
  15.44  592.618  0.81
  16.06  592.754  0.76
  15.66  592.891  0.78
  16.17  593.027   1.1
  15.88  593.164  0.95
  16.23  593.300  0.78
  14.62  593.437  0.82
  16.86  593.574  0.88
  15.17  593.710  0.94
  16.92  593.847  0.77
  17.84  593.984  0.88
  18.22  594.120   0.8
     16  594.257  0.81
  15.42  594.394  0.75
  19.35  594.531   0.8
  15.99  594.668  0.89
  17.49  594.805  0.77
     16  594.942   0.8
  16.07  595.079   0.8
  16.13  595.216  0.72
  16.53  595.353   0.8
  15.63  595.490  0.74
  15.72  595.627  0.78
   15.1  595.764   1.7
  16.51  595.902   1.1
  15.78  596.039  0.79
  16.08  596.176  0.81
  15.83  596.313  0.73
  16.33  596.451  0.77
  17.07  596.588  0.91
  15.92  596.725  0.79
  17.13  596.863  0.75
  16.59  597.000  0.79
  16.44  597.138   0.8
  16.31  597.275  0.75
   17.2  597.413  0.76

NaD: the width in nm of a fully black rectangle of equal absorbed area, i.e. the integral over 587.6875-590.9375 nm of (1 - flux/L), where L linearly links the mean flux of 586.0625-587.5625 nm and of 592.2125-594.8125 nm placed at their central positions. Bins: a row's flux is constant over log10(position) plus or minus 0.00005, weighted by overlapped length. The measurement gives 0.54 nm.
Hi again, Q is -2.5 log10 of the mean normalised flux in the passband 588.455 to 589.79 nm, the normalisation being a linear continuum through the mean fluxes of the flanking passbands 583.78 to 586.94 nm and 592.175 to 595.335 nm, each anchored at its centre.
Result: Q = 0.32 mag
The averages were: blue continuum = 16.4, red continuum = 16.4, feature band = 12.3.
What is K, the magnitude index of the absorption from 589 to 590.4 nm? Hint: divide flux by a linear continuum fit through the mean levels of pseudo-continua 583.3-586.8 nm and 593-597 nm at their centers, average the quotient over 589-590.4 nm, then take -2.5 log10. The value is 0.349 mag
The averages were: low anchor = 16.4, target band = 11.9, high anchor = 16.4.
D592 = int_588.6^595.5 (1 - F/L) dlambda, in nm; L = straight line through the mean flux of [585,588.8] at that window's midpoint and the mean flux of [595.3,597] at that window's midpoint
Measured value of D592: 0.42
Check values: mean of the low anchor 16.3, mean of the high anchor 16.2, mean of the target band 15.3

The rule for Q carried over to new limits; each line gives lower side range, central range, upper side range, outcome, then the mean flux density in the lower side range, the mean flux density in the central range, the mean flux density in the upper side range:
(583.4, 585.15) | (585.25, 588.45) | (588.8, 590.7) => -0.135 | 16.6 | 16.6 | 12.5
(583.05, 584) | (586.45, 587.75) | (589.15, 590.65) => -0.216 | 16.2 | 17.2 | 12.4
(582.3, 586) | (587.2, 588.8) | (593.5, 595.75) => 0.008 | 16.4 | 16.3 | 16.5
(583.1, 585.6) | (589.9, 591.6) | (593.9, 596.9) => 0.088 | 16.5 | 15.2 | 16.5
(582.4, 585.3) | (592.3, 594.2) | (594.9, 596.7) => -0.010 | 16.4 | 16.3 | 16.1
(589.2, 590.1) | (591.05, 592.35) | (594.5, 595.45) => -0.225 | 11.4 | 16.5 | 16.7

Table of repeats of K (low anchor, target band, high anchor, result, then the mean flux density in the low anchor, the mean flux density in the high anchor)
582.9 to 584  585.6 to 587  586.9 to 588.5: 0.02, 16.2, 16.8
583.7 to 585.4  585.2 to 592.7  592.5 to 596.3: 0.07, 16.5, 16.3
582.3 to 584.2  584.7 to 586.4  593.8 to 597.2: 0.00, 16.3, 16.5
